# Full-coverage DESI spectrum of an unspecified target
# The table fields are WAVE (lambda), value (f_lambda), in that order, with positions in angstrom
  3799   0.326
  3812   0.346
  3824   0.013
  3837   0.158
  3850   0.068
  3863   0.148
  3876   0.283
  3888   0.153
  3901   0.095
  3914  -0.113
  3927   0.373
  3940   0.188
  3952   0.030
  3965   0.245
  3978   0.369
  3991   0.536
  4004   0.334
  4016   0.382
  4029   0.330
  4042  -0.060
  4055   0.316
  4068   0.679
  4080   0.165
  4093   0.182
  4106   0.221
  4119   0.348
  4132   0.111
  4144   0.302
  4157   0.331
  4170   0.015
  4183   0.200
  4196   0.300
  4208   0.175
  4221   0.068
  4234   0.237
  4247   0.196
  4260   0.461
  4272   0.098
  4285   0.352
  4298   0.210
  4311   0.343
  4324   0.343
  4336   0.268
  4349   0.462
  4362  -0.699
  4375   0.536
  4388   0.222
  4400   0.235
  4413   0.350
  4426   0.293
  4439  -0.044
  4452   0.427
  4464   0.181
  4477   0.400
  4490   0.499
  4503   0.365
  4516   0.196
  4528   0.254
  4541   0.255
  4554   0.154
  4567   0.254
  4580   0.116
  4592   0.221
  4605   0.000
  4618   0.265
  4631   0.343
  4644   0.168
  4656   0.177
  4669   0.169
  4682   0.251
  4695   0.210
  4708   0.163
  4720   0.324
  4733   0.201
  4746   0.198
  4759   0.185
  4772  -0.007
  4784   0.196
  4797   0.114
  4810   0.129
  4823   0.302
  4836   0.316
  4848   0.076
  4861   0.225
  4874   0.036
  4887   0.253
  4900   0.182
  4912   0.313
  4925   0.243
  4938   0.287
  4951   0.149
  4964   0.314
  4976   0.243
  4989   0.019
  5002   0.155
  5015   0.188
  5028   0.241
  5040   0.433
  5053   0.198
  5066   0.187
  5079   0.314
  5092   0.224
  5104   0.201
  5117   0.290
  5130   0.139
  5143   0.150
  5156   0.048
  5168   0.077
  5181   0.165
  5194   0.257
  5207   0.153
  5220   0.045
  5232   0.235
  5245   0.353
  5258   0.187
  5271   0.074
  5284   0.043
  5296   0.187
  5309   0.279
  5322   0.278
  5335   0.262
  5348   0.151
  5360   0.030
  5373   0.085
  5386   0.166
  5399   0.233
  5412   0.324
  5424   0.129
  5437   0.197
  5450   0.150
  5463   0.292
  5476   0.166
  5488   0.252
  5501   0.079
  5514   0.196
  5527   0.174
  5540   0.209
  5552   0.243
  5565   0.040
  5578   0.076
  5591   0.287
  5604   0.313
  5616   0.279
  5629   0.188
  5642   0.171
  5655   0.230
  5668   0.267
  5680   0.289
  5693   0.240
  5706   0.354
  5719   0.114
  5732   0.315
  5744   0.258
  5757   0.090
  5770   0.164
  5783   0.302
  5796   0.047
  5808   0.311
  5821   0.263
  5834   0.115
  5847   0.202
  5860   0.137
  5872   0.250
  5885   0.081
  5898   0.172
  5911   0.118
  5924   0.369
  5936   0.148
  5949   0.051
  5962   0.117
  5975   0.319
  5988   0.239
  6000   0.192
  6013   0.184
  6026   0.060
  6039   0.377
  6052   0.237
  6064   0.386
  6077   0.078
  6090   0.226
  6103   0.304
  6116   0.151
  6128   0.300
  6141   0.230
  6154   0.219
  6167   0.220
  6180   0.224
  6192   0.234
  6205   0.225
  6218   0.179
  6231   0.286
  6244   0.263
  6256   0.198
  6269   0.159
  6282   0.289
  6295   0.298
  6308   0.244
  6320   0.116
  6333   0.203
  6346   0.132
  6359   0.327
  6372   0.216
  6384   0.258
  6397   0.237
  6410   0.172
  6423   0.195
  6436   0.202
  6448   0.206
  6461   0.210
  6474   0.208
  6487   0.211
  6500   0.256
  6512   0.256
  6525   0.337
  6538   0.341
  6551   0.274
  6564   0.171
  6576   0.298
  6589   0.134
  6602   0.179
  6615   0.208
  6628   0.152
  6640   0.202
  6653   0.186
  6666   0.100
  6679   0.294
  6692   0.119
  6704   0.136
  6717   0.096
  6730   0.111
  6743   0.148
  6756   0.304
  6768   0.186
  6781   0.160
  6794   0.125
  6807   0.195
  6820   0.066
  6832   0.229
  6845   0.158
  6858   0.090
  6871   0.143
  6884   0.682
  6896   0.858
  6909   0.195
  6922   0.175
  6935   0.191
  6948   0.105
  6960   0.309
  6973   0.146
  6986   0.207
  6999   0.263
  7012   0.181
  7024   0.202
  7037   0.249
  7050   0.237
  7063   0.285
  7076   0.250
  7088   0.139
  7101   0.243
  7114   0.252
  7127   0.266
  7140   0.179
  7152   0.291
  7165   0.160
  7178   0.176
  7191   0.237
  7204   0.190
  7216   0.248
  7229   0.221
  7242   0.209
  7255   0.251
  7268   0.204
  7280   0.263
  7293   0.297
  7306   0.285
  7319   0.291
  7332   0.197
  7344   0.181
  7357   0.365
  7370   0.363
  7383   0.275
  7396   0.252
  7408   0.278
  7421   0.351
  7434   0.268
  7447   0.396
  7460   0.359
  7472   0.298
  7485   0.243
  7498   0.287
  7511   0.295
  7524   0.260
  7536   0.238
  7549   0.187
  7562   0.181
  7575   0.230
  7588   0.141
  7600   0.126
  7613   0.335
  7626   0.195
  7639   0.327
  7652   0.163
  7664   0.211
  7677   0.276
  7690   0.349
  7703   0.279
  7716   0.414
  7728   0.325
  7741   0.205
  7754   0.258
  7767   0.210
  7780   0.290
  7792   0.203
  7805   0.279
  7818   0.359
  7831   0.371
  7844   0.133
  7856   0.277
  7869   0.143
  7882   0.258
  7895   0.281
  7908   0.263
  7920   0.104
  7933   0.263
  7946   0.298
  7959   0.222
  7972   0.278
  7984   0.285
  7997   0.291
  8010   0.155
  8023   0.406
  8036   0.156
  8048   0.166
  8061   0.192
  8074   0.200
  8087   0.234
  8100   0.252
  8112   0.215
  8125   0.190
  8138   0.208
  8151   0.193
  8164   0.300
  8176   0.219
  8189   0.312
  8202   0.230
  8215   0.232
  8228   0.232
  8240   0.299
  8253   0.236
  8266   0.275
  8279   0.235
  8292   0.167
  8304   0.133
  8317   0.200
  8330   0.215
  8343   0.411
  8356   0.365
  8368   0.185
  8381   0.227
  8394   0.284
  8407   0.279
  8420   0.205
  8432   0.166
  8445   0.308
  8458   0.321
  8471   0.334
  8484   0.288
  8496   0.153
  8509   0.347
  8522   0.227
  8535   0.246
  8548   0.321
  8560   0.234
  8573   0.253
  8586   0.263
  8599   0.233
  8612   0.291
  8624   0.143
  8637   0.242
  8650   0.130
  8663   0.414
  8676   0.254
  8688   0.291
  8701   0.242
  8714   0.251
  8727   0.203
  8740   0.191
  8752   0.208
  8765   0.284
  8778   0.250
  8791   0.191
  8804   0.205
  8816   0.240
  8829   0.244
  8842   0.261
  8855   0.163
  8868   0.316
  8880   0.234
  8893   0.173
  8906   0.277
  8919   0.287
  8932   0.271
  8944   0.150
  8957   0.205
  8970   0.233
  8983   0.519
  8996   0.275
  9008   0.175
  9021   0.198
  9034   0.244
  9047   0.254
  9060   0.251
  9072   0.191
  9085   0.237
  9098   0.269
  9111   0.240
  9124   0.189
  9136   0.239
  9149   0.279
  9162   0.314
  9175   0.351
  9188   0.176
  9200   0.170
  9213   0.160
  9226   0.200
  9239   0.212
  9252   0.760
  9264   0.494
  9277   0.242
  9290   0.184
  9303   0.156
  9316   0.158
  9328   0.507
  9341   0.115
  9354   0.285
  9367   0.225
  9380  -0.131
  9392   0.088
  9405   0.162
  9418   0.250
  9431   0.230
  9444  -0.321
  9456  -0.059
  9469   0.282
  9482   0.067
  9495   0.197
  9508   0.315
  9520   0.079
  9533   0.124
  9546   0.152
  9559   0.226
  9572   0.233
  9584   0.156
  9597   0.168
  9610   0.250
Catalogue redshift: 0.848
